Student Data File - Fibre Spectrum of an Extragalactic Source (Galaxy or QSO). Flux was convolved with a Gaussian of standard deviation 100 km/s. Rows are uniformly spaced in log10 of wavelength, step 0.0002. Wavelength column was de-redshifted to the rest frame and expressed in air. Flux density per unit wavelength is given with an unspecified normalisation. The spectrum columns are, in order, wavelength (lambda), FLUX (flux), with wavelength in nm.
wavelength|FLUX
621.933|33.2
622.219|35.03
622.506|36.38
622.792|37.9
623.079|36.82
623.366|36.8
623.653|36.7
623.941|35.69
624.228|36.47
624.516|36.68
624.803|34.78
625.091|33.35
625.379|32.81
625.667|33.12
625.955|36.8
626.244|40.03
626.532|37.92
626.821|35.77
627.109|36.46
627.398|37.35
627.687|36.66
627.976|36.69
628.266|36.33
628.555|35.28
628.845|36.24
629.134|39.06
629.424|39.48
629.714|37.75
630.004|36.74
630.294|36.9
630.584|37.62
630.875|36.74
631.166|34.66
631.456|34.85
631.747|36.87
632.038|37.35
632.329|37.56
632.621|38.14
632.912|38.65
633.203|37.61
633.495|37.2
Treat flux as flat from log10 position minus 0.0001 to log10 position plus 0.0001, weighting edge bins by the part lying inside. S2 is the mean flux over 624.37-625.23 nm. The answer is 34.9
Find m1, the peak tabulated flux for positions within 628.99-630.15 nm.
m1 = 39.48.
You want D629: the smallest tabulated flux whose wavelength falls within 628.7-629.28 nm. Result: 36.24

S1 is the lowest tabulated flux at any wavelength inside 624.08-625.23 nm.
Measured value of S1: 33.35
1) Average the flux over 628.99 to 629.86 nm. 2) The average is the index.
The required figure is 38.8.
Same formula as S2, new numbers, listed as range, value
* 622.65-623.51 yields 37.2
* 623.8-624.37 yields 36.1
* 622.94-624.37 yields 36.5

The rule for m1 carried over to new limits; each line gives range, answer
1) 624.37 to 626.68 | 40.03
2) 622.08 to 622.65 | 36.38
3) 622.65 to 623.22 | 37.9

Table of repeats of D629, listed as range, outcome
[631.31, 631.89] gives 34.85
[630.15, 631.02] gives 36.74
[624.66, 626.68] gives 32.81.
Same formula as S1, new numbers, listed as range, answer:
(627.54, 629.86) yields 35.28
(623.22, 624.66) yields 35.69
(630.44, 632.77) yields 34.66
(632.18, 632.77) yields 37.56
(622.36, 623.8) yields 36.38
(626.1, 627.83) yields 35.77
